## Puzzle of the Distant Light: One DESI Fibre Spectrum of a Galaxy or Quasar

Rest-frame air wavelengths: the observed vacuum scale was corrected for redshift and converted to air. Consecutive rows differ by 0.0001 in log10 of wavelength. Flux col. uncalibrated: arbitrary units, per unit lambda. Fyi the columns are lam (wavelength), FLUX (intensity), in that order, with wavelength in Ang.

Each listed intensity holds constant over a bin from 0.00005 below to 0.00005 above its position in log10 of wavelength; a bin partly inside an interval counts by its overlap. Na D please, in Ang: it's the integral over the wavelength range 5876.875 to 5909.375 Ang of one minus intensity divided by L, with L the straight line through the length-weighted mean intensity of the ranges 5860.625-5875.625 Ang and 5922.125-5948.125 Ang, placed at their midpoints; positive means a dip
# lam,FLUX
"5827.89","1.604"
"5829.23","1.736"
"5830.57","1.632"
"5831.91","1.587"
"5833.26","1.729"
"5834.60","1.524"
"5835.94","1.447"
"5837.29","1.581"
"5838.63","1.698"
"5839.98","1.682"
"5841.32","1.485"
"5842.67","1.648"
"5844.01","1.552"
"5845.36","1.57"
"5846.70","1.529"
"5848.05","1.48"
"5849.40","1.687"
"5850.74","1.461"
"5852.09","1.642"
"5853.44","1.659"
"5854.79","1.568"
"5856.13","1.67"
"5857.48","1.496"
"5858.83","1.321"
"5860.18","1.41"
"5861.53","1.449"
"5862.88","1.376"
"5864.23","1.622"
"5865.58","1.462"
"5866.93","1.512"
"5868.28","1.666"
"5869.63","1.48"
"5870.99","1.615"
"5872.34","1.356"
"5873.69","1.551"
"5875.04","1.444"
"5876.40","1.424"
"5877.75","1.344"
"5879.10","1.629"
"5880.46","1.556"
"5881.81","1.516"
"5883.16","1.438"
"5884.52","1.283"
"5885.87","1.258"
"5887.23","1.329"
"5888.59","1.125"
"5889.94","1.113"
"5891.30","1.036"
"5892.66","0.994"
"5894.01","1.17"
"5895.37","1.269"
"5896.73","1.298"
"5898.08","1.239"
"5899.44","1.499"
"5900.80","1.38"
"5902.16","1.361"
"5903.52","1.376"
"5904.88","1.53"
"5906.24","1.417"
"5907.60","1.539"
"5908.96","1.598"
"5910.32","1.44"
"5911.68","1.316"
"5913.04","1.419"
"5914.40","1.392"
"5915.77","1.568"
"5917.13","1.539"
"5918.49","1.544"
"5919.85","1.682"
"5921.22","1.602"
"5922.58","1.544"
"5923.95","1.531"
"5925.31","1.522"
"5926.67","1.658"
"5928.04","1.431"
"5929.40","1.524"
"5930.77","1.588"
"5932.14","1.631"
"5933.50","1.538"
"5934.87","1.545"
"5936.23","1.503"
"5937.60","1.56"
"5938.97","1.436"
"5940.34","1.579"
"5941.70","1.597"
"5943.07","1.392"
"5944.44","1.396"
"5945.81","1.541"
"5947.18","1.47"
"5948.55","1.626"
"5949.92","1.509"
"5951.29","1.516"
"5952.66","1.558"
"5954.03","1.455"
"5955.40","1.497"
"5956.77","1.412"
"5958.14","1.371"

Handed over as 3.6 Ang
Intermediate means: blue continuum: 1.5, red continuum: 1.53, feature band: 1.34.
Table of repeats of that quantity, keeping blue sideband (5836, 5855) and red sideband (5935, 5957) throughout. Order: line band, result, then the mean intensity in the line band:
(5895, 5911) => 1.3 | 1.42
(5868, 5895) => 3.4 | 1.36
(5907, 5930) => 0.1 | 1.52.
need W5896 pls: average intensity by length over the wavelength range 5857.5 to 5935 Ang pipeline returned 1.44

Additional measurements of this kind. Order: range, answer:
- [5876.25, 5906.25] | 1.33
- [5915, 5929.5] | 1.56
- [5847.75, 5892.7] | 1.45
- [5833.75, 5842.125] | 1.57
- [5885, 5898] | 1.18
